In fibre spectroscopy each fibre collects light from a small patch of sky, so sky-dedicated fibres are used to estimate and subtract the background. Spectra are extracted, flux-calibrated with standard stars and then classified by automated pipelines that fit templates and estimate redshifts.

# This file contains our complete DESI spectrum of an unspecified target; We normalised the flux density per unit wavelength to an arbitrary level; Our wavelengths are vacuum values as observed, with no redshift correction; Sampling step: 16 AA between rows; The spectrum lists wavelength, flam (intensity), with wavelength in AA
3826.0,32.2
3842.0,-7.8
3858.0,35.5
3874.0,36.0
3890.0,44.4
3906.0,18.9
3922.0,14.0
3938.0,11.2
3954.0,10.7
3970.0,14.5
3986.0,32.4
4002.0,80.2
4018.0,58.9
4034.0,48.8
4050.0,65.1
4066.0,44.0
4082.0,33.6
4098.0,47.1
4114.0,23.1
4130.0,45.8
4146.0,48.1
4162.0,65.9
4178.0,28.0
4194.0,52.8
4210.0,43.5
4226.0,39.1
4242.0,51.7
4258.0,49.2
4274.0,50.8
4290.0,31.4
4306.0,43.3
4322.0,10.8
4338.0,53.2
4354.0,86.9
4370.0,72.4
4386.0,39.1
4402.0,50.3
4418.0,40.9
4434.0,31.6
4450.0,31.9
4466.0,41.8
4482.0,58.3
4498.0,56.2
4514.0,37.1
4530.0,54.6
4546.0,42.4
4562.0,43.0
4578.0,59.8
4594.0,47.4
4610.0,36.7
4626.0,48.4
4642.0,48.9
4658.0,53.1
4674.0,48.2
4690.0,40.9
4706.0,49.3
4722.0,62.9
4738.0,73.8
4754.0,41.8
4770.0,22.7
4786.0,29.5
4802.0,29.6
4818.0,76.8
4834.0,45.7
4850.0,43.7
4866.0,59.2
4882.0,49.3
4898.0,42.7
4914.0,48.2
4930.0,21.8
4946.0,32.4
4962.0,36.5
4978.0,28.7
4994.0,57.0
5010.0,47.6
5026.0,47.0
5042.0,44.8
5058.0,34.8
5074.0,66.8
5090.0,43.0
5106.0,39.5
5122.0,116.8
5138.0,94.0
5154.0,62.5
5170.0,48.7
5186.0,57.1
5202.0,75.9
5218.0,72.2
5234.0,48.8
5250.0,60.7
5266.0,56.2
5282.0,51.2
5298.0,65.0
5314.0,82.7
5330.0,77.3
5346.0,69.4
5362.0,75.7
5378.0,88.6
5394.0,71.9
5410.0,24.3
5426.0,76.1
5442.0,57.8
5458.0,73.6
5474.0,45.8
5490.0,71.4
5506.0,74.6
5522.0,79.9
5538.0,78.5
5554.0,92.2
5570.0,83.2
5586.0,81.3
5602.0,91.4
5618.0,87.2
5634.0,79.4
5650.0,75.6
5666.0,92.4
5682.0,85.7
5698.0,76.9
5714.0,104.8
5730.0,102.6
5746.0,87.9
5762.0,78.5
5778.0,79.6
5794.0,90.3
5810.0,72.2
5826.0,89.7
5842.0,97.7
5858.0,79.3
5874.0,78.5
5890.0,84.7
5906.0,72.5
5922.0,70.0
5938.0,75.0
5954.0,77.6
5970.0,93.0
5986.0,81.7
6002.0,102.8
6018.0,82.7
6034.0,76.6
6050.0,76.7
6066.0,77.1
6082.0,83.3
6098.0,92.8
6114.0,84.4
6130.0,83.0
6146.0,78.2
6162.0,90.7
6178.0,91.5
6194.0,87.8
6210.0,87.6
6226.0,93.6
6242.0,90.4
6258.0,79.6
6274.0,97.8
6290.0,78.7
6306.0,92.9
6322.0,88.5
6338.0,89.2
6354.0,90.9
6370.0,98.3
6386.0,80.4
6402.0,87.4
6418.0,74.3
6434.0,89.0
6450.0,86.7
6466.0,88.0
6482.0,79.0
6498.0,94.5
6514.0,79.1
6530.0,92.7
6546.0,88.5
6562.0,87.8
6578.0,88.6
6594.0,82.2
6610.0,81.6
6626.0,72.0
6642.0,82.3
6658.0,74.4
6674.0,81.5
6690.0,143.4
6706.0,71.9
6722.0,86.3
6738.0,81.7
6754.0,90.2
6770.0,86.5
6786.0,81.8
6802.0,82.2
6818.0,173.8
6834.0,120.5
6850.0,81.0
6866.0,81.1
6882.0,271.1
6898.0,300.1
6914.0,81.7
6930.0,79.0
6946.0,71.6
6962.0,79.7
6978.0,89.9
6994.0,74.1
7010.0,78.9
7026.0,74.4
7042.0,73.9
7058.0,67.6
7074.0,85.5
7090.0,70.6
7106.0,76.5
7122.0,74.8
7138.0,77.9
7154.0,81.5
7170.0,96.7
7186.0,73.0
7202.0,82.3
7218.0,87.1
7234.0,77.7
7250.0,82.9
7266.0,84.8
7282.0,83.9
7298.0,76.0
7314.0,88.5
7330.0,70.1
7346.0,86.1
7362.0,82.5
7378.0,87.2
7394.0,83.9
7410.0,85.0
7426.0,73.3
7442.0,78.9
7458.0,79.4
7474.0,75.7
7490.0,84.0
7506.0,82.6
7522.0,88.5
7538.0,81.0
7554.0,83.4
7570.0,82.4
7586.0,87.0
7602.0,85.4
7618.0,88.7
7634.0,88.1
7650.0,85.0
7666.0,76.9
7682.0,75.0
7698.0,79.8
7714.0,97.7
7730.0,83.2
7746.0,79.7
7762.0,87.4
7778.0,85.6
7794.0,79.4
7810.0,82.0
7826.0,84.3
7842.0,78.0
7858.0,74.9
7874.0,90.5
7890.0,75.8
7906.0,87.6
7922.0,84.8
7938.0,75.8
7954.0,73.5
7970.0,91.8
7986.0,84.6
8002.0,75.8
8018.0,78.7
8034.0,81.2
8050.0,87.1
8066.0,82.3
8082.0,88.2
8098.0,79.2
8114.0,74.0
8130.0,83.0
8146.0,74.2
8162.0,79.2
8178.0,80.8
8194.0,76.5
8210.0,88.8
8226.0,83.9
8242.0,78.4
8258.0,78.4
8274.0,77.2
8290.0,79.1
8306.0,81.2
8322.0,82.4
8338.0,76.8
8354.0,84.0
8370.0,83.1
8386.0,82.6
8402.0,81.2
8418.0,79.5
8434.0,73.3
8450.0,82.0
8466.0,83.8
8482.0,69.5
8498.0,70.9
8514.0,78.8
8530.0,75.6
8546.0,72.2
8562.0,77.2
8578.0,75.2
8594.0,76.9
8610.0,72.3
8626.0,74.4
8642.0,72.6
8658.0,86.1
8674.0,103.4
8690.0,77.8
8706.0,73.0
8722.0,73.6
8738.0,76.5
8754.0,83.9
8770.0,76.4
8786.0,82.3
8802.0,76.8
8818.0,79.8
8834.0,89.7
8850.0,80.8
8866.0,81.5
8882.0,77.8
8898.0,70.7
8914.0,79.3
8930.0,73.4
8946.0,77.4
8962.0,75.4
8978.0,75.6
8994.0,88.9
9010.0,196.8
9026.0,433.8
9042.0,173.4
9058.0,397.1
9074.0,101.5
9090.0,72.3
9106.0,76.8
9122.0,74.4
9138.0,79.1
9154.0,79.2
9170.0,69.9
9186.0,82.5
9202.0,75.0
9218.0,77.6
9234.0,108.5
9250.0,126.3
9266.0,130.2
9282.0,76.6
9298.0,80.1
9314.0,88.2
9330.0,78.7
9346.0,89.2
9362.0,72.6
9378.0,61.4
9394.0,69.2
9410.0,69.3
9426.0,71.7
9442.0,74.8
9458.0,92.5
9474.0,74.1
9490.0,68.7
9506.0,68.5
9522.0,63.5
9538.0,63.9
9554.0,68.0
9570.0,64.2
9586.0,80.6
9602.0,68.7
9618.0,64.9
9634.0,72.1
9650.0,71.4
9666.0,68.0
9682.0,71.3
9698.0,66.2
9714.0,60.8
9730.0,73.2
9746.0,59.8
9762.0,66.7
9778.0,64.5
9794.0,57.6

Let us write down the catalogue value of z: 0.376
